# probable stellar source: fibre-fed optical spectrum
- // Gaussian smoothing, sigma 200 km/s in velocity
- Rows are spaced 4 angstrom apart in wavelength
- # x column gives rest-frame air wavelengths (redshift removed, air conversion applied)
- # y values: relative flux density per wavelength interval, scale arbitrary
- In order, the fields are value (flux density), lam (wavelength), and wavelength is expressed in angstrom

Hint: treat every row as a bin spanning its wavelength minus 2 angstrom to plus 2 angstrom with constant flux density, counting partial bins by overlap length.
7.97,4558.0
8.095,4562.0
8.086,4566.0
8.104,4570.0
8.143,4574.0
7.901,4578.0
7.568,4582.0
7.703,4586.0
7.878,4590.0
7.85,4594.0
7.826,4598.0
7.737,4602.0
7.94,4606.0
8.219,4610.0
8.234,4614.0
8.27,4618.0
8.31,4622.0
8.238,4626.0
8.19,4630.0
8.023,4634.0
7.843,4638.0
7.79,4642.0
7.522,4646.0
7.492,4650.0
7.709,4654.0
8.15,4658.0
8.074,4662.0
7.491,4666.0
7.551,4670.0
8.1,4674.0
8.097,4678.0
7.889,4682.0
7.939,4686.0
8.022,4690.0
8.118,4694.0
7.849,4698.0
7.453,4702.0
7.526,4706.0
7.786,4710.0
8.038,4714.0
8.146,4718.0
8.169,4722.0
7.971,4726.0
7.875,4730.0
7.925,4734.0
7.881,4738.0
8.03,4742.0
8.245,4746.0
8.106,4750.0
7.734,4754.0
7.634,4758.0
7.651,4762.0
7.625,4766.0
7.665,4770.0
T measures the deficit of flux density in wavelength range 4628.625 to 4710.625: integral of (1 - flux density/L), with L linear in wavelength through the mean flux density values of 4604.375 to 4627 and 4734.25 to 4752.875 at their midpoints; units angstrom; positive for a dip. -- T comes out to 3.0 angstrom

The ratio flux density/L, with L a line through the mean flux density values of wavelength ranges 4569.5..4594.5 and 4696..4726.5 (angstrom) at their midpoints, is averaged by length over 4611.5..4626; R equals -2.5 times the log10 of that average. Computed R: -0.05 mag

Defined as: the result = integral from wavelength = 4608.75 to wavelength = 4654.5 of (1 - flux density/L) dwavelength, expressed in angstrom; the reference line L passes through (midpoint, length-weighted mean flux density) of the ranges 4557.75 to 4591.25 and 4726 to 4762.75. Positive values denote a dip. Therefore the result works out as -0.4 angstrom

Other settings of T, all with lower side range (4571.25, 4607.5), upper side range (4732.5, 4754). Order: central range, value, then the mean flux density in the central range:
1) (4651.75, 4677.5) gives 0.2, 7.86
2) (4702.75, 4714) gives 0.4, 7.7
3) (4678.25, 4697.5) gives -0.1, 7.99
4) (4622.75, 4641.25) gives -0.4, 8.07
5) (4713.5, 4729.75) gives -0.2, 8.06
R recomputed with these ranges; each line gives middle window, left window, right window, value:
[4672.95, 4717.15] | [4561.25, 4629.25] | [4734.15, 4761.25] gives 0.008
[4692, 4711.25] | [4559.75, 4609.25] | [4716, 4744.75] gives 0.033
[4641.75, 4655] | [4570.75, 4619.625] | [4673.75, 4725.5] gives 0.047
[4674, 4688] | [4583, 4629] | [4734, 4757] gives 0.000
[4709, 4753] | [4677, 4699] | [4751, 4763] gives -0.027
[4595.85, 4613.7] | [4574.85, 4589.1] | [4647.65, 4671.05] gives -0.027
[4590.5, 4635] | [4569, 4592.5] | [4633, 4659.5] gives -0.034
